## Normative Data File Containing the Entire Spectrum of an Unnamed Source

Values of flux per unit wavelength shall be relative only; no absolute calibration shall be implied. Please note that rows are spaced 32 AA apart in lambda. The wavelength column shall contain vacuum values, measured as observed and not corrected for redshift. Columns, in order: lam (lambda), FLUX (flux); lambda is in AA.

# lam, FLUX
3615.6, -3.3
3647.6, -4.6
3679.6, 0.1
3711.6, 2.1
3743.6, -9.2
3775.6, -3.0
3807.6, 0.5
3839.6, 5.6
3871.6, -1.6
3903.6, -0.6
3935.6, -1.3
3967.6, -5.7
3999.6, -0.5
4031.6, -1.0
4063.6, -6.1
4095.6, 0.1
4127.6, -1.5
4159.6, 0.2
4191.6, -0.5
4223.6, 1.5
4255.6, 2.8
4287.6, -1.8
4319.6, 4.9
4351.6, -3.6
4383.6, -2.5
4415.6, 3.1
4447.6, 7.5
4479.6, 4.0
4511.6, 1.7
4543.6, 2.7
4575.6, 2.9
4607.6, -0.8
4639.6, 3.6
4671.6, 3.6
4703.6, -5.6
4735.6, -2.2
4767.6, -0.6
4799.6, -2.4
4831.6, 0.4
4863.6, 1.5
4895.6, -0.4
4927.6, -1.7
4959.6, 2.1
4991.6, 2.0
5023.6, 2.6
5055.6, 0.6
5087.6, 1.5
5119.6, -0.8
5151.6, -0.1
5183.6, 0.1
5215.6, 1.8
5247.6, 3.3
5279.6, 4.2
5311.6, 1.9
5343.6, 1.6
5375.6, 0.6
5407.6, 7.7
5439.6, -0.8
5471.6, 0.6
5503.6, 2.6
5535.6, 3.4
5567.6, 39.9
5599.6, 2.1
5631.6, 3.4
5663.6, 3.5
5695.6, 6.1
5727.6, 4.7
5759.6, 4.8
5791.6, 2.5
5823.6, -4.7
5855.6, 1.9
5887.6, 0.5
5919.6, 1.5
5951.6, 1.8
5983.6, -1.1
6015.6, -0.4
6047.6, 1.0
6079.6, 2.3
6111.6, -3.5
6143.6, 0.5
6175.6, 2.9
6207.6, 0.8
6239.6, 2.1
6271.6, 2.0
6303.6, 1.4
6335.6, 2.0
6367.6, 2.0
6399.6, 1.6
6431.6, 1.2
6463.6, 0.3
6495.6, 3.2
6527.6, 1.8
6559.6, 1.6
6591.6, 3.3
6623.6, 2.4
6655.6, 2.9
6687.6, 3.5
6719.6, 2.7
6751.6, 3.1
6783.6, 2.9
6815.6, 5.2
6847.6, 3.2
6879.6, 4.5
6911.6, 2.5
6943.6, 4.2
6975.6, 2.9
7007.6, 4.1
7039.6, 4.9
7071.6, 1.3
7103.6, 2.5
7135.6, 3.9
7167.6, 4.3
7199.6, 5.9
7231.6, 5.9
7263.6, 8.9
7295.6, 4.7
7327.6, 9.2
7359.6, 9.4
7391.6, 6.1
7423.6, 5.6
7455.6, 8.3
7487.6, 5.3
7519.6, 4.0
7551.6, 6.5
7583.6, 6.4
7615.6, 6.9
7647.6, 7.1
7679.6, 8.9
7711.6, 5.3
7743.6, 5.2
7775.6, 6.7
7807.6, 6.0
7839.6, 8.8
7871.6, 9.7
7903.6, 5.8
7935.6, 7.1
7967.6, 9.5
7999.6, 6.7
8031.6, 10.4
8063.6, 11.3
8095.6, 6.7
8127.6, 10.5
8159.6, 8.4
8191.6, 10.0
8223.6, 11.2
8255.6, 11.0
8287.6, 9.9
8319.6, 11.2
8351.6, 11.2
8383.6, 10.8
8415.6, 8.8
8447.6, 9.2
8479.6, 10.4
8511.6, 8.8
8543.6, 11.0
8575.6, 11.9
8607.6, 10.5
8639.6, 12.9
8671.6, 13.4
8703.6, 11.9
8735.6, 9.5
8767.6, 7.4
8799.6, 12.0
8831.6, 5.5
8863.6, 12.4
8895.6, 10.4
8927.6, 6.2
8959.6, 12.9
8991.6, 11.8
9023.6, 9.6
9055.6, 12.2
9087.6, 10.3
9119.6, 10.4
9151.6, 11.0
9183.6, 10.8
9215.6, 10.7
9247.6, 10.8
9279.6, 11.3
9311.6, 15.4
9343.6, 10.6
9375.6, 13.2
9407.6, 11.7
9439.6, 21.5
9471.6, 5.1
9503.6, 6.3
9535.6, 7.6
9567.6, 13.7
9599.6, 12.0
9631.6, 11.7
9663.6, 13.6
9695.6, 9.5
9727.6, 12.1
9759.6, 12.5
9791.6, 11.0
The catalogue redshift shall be 0.80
